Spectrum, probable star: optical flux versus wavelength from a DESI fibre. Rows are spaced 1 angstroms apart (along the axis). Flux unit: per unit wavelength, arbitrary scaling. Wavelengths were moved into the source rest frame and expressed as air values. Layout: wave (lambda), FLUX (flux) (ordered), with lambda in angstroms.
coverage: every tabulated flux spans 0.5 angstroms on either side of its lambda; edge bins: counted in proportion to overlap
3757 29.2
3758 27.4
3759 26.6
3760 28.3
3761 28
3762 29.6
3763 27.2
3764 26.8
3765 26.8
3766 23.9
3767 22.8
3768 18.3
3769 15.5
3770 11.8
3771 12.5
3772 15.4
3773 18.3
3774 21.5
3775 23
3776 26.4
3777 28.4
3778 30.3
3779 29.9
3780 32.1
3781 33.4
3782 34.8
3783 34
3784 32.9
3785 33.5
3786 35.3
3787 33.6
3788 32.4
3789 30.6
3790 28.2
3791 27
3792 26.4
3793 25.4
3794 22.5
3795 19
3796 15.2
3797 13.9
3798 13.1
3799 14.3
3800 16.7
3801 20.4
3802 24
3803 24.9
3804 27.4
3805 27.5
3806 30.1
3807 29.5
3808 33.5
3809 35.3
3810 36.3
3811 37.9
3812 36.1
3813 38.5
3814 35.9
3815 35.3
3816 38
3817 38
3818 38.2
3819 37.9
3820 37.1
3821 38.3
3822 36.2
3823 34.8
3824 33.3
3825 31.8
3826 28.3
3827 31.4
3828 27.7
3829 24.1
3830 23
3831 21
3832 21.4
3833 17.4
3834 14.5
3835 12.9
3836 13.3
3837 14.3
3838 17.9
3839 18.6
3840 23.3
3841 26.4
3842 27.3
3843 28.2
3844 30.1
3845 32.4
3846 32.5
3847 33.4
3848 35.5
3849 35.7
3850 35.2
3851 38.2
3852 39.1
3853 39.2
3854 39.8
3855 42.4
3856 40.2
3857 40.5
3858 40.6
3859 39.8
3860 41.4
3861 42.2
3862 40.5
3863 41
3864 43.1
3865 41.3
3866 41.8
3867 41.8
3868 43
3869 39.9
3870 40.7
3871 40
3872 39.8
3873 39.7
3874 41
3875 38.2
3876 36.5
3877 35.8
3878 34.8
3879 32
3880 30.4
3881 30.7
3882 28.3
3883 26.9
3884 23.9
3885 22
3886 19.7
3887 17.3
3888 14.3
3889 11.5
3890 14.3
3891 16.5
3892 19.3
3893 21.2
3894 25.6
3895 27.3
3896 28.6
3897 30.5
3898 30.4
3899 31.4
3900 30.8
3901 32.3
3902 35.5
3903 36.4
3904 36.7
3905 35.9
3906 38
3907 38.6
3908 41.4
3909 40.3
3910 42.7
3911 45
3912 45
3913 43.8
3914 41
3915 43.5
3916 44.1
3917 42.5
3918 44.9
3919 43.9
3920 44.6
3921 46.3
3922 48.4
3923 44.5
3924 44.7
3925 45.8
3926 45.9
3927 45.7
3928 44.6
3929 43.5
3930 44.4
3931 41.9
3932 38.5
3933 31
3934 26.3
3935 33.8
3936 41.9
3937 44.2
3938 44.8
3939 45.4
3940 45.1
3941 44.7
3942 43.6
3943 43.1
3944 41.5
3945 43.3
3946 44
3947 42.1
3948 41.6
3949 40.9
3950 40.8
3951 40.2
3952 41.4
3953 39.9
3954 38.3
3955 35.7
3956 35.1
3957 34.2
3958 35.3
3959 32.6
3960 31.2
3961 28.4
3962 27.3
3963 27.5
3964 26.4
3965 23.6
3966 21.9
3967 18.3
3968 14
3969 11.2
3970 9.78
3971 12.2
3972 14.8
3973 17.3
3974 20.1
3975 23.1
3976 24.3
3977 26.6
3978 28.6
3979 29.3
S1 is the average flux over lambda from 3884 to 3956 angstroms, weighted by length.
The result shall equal 37.1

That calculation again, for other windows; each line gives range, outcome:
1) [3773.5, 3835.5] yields 28.6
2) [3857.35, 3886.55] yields 36.4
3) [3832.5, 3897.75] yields 30.9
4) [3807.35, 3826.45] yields 35.8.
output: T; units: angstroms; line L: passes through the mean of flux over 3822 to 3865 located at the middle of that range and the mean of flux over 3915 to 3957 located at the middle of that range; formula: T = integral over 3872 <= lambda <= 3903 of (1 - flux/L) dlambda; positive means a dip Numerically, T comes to 7.02 angstroms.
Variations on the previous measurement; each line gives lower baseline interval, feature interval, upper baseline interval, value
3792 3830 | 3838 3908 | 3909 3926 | 9.05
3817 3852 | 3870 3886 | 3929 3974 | -1.55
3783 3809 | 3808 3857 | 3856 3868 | 4.21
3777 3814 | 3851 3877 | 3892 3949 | -4.42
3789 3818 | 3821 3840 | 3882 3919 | 3.28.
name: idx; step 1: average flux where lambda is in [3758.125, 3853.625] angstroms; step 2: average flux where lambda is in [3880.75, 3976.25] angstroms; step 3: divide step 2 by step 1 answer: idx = 1.22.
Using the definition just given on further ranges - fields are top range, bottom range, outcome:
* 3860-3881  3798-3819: 1.27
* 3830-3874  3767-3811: 1.30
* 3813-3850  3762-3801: 1.17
